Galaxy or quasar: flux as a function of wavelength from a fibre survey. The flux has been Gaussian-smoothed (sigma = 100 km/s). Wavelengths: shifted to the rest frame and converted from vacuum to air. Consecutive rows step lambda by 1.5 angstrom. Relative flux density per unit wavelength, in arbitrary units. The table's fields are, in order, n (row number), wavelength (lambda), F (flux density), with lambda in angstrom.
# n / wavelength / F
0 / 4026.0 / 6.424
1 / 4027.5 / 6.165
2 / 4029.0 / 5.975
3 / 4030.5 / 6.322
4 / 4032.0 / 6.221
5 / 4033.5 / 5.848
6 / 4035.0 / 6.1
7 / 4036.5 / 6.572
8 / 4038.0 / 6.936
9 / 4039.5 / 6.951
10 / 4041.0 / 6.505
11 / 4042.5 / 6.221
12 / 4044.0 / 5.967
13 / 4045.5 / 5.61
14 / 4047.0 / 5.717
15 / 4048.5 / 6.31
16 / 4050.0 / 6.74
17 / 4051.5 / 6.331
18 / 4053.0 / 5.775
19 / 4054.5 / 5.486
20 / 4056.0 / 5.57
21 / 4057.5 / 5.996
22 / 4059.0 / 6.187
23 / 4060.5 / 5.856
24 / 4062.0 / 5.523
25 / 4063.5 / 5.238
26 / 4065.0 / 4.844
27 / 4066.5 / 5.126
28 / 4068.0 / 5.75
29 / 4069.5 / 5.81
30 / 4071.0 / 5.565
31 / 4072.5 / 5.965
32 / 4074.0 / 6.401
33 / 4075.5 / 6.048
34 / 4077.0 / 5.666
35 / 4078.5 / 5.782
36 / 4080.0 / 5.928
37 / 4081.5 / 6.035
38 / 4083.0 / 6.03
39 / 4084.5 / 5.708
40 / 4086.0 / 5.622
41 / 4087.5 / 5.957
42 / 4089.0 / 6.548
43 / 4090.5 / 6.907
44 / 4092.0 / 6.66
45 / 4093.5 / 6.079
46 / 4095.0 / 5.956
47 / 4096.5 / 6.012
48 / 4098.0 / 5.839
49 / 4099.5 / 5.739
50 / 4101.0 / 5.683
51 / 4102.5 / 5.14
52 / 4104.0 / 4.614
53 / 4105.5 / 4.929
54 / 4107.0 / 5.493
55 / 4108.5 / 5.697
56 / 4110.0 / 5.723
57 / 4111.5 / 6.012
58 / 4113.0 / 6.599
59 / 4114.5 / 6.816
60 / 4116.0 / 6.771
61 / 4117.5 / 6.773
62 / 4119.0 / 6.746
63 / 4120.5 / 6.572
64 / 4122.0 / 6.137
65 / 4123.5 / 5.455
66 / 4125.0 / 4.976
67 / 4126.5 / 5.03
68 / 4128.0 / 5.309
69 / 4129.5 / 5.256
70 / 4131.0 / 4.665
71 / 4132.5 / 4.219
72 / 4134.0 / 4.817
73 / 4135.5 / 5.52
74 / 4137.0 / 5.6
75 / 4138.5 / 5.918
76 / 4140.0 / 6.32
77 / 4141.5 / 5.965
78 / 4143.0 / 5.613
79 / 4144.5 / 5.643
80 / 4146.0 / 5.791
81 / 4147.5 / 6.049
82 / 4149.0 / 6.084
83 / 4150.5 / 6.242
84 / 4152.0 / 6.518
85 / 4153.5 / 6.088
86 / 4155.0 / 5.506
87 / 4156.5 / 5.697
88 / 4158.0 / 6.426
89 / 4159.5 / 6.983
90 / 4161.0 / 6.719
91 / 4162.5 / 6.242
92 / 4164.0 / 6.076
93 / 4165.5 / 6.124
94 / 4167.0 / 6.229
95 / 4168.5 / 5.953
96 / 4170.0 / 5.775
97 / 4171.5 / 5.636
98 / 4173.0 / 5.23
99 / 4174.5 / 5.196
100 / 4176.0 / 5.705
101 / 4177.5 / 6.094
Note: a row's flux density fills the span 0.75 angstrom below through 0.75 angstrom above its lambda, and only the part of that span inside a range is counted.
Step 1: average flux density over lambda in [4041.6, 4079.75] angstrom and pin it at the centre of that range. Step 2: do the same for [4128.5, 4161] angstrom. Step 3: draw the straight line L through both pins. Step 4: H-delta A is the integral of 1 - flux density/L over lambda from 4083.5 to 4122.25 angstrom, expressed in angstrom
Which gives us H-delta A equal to -1.5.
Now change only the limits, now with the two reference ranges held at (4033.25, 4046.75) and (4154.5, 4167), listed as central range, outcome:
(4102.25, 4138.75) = 3.63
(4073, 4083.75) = 0.50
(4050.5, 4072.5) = 2.15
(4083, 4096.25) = 0.23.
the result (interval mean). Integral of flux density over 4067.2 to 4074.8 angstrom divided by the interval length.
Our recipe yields 5.89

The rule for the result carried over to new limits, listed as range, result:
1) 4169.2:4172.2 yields 5.71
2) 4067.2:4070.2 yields 5.77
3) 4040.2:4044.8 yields 6.23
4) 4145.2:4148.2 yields 5.91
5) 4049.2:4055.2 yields 6.09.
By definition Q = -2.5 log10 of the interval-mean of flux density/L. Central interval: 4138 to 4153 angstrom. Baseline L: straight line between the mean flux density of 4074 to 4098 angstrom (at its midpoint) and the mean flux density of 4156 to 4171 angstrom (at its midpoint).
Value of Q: 0.03 mag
